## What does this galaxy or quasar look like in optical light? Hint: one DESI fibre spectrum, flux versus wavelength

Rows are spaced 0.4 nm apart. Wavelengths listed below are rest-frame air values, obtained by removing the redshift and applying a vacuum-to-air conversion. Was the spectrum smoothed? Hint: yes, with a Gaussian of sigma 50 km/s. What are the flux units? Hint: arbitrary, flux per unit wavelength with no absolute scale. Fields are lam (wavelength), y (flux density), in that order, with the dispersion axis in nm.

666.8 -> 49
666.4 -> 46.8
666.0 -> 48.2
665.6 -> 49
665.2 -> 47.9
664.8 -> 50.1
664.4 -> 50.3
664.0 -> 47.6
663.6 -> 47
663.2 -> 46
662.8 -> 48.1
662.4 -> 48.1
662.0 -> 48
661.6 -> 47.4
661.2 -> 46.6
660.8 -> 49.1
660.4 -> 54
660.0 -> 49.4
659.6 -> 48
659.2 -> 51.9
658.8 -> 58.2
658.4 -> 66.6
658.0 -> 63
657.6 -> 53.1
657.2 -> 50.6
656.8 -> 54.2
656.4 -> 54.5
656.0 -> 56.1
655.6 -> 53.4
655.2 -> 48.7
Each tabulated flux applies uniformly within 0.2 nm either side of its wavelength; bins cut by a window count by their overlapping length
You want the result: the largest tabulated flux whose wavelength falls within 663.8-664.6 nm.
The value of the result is 50.3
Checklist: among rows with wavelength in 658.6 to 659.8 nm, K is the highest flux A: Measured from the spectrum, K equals 58.2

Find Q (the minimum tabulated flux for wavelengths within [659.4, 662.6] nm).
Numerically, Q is 46.6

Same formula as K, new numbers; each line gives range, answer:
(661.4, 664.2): 48.1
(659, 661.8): 54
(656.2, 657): 54.5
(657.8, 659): 66.6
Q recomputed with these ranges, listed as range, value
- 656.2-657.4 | 50.6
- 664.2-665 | 50.1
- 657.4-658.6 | 53.1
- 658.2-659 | 58.2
